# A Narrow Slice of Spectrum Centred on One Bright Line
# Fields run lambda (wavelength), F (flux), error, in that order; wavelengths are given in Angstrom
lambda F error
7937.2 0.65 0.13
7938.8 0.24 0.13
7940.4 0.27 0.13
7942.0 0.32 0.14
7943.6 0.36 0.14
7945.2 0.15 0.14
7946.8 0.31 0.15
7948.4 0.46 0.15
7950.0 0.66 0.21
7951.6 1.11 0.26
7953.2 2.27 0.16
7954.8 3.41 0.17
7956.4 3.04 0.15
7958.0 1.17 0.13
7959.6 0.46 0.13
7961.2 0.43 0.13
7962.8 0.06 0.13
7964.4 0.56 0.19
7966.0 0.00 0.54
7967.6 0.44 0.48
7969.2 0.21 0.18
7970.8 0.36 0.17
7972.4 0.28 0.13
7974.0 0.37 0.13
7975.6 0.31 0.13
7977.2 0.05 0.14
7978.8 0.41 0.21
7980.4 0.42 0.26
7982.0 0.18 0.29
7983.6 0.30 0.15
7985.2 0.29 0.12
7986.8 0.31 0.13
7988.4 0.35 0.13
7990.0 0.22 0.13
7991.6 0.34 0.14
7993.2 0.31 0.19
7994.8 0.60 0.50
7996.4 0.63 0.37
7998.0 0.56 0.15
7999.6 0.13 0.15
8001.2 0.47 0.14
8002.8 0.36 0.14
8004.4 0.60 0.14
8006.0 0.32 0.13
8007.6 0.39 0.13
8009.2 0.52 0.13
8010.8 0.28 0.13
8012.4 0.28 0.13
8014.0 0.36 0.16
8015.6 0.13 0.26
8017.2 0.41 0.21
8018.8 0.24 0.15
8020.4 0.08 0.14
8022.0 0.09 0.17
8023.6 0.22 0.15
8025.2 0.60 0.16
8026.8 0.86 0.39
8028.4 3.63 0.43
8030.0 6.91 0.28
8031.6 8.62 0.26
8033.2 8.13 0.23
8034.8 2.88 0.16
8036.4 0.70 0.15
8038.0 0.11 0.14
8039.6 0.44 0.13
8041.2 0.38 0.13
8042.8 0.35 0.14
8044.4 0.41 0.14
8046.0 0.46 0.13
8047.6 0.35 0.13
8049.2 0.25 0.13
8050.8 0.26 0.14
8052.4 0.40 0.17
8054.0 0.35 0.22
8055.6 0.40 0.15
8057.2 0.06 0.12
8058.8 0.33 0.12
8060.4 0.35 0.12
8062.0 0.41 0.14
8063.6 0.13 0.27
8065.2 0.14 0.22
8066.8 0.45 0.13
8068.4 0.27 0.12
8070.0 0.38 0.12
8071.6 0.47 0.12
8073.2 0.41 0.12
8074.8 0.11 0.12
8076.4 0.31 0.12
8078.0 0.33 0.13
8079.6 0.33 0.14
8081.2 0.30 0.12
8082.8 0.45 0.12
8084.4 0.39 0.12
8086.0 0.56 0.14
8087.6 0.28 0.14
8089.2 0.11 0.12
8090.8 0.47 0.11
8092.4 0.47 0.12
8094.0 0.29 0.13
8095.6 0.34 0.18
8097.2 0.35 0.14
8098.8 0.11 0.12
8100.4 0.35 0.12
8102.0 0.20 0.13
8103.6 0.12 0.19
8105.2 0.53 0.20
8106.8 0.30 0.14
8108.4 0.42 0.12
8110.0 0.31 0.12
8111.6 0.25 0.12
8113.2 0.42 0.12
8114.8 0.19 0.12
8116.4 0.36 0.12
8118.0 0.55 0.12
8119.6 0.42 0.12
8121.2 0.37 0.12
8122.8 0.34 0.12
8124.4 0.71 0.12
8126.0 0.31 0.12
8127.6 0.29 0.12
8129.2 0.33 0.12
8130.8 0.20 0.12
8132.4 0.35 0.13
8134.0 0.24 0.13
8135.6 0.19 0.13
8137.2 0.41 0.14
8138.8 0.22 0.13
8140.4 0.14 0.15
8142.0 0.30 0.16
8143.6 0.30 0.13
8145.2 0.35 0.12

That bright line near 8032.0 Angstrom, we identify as [O III]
